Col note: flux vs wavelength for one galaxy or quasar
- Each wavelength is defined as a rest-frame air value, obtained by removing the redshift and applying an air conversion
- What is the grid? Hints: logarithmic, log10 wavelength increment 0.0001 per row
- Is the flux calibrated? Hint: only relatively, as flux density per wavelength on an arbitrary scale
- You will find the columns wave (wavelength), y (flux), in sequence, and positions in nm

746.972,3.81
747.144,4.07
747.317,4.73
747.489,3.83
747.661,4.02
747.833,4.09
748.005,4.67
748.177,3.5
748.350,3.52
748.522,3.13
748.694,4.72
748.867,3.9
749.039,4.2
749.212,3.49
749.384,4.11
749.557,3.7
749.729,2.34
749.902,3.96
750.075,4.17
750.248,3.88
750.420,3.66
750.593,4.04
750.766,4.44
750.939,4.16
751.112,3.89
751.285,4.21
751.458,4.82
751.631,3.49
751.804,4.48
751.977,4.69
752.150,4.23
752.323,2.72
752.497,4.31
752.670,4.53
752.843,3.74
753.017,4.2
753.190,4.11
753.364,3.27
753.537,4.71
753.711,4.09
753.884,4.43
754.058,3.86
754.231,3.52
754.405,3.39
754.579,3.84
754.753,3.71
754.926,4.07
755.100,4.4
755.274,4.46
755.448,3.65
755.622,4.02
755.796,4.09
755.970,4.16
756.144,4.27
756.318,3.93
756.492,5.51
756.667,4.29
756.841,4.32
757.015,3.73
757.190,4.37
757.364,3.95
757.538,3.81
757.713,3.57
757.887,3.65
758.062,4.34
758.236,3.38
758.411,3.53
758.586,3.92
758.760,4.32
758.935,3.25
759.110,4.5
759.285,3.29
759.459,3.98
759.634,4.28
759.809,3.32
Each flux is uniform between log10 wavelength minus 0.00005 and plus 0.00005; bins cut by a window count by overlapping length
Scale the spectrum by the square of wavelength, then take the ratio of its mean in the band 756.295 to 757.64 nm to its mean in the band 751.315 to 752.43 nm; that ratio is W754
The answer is 1.1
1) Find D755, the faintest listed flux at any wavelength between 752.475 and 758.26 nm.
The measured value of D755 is 3.27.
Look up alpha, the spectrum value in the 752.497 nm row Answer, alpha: 4.31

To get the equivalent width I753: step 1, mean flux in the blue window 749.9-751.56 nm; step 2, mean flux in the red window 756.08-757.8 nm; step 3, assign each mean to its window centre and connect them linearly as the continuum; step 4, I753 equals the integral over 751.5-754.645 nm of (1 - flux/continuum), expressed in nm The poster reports 0.12 nm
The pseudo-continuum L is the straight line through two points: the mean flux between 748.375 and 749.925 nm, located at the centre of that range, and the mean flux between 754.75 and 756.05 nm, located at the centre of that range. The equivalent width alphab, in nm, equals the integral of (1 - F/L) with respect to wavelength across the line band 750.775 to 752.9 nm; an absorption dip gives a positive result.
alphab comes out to -0.14 nm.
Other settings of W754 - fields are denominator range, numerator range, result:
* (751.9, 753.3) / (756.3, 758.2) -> 1.03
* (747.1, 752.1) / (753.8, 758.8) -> 1.02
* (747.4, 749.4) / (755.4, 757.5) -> 1.09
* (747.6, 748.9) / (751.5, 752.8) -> 1.05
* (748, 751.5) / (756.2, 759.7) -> 1.05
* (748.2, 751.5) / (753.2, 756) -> 1.04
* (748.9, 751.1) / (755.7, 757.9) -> 1.10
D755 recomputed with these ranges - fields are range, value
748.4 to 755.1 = 2.34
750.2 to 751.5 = 3.66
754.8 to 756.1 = 3.65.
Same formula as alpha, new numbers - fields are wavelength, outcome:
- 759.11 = 4.5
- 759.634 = 4.28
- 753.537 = 4.71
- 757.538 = 3.81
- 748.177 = 3.5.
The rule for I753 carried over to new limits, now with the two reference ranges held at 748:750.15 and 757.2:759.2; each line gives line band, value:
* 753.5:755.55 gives -0.09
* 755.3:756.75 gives -0.16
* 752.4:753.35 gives -0.07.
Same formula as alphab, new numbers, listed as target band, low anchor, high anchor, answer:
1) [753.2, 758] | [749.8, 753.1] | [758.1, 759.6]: -0.14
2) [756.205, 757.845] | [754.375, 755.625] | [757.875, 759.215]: -0.10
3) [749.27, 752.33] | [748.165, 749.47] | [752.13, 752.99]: -0.08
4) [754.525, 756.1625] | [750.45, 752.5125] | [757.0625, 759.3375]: -0.05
